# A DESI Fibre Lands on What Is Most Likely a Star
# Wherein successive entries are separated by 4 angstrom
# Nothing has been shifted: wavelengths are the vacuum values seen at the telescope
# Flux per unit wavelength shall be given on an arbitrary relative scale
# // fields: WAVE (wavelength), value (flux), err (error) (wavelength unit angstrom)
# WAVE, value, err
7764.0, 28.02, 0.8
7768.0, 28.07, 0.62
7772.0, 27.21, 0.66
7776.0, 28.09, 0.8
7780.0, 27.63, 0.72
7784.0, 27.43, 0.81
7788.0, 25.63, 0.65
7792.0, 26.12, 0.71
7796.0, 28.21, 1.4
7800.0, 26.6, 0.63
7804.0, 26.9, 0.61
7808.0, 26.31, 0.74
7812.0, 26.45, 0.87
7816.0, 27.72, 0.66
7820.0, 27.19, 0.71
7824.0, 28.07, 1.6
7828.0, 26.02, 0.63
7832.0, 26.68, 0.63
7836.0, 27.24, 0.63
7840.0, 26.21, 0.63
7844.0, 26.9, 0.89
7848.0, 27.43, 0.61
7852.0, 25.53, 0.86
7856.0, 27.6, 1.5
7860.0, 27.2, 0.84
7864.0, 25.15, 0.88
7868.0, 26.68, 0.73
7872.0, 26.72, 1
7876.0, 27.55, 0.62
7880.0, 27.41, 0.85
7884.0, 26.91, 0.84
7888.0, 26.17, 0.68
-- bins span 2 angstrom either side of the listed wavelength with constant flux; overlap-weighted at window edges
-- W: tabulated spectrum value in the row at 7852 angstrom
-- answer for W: 25.53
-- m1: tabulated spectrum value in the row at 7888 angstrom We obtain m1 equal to 26.17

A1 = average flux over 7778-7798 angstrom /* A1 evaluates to 27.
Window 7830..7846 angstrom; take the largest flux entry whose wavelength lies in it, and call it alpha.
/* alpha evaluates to 27.24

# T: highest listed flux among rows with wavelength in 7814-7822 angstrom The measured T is 27.72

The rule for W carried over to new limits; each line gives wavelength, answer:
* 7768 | 28.07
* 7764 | 28.02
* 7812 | 26.45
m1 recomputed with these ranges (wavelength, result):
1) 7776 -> 28.09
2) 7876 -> 27.55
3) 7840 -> 26.21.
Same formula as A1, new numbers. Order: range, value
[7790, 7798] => 27.2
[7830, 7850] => 26.9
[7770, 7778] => 27.6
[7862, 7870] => 25.9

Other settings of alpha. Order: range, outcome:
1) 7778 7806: 28.21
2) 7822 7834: 28.07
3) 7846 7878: 27.6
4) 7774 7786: 28.09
